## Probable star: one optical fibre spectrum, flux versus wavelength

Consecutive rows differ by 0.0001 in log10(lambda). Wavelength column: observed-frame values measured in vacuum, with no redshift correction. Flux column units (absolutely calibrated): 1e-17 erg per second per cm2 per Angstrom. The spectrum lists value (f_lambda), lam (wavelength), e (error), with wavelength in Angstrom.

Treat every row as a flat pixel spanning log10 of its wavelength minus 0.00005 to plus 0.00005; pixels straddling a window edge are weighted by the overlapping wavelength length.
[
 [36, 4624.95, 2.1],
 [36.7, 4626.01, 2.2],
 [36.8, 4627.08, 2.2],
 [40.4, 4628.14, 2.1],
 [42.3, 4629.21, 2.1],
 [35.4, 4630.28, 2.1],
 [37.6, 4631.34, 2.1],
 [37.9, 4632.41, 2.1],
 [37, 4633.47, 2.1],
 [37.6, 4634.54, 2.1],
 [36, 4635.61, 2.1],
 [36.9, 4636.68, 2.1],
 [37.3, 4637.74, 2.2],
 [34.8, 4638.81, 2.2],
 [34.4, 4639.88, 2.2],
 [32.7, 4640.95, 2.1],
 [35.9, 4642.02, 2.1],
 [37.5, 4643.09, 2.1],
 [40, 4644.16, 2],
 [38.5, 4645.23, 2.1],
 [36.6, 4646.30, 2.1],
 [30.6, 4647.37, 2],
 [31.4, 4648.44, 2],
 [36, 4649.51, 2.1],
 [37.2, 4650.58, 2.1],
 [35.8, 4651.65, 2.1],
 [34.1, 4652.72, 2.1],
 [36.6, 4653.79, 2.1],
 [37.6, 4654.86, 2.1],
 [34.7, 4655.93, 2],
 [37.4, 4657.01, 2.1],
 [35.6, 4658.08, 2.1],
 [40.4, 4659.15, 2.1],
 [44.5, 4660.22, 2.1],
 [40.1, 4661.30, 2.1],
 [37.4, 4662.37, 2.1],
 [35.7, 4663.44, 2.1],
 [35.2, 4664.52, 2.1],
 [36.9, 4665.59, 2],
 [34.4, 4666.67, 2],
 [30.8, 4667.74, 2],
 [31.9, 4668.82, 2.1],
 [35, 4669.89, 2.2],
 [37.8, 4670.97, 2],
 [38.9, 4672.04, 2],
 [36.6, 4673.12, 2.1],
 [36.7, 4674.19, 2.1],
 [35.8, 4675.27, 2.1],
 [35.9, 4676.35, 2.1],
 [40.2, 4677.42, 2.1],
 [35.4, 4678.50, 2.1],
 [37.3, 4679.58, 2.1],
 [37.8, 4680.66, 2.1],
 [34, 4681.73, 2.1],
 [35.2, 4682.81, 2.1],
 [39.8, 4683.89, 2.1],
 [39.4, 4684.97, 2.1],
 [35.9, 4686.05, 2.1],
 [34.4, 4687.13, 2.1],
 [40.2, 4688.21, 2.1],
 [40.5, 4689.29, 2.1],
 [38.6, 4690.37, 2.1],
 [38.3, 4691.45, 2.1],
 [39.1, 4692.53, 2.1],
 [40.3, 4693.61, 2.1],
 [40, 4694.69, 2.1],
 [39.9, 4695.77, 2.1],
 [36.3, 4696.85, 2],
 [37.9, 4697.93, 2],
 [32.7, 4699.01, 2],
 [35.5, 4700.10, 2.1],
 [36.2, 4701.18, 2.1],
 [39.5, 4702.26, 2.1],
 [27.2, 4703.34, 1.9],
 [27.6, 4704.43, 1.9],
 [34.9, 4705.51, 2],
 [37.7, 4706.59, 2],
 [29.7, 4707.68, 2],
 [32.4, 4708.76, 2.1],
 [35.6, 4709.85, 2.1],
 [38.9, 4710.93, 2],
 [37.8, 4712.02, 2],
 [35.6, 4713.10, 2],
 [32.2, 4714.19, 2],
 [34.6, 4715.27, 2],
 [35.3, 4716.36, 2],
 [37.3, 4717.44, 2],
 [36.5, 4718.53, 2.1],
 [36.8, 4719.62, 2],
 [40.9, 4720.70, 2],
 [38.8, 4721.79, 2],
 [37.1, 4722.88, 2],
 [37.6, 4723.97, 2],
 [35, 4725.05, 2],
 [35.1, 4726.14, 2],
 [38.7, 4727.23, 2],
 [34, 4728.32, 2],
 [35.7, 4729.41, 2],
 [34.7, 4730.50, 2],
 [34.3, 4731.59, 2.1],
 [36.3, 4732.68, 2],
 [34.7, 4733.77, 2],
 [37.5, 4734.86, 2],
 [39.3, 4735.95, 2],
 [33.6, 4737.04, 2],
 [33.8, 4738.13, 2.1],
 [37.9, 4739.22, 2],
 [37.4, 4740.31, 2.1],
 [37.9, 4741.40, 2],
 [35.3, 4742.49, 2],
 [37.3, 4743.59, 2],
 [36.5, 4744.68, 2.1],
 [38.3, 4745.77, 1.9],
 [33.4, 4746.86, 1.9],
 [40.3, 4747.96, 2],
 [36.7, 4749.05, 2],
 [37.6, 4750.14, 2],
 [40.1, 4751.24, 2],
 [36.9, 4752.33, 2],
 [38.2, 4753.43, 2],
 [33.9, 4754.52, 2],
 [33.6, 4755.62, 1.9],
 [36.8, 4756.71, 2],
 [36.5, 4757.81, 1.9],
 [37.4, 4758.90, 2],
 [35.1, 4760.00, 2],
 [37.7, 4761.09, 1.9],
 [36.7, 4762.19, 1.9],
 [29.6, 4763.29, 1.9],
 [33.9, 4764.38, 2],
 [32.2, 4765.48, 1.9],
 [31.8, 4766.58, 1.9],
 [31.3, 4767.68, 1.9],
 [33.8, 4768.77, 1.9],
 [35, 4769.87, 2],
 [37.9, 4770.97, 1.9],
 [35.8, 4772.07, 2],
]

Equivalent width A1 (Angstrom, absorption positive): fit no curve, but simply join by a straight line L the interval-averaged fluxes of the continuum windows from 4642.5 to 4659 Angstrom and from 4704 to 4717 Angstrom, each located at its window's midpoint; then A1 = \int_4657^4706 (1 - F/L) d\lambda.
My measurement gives -2.1 Angstrom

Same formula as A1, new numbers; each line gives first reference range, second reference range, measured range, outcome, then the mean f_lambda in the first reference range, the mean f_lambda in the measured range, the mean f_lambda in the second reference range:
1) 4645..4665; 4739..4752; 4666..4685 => 0.29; 36.6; 36.2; 37.4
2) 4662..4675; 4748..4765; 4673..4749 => -1.22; 35.6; 36.4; 36.2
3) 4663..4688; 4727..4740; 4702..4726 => 0.39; 36.2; 35.4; 35.8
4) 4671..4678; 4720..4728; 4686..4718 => 1.18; 37.4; 36.1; 37.5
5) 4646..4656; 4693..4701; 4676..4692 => -0.33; 35.1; 37.5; 37.5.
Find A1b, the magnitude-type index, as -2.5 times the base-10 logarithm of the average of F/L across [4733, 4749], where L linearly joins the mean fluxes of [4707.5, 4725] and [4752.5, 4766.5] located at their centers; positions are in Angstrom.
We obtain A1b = -0.03 mag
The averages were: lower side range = 36.2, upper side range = 35.1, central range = 36.7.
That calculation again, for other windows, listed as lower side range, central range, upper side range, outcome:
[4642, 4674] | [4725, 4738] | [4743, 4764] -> 0.02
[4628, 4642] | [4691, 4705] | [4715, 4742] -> 0.01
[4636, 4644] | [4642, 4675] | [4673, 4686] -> 0.00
